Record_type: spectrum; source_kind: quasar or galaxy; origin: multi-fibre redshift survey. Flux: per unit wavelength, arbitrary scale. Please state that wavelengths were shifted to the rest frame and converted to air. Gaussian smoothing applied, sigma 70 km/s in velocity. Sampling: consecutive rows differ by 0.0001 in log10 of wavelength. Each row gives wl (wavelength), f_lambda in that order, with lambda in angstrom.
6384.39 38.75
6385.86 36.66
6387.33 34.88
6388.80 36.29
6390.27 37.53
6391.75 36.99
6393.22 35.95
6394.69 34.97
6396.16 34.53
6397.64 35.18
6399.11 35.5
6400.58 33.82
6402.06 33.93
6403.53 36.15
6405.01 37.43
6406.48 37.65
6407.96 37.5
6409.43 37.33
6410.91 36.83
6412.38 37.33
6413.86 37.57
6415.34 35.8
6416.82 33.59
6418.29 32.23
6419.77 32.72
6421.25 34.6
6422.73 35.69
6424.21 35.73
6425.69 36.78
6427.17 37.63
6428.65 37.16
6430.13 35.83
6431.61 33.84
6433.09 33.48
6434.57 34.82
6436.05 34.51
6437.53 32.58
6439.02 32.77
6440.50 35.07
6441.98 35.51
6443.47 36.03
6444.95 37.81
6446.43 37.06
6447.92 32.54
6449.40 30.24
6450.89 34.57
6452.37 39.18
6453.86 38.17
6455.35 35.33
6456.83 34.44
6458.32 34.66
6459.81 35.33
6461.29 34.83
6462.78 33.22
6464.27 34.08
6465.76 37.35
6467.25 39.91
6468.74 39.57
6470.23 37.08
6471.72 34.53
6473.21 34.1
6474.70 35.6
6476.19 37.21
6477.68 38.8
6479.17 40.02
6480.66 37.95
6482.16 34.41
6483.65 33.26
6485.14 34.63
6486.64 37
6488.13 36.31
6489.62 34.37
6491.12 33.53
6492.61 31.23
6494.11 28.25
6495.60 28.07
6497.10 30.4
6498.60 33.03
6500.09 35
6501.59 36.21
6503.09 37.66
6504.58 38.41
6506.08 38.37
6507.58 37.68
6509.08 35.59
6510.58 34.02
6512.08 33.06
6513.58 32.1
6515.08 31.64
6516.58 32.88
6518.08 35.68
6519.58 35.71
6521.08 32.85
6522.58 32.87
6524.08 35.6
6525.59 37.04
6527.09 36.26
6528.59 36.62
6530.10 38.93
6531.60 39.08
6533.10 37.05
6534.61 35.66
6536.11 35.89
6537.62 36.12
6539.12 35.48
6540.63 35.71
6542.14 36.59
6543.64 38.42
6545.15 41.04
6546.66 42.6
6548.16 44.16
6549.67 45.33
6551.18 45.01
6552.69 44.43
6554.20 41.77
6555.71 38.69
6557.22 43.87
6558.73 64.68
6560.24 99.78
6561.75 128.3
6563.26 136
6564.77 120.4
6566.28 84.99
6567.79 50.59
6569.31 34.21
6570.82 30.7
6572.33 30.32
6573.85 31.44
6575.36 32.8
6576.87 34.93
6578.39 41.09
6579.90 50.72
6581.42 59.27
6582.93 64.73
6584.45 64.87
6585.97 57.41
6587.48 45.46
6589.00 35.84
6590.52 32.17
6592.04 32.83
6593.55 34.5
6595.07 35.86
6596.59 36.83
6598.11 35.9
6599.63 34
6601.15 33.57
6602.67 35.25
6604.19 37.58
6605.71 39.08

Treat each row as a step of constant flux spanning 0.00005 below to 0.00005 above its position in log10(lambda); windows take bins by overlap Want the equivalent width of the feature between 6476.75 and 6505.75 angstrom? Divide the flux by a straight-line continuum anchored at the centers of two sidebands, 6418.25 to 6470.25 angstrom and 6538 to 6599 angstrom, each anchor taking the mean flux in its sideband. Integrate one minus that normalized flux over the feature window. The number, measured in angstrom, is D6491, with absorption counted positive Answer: 4.5 angstrom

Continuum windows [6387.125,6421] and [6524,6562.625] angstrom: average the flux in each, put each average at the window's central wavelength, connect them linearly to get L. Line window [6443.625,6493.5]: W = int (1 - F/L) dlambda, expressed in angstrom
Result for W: 6.07 angstrom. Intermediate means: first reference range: 35.7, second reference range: 46.4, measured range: 35.7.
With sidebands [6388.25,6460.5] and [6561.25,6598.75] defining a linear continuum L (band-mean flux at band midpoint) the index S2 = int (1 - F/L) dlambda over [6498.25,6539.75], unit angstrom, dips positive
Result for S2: 9.53 angstrom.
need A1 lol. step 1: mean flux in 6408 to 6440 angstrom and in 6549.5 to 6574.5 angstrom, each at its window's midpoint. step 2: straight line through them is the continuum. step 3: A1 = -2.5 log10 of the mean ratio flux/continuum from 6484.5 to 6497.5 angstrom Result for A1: 0.44 mag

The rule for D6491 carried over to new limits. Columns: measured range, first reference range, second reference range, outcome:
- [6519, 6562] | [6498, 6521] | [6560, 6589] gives 4.1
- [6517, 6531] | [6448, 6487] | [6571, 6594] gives 1.3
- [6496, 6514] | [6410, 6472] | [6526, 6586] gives 3.7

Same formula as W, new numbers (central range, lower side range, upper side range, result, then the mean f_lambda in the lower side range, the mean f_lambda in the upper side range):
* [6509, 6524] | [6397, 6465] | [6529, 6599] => 3.58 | 35.3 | 49.1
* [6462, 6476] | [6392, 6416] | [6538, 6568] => 3.19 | 36.1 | 60.8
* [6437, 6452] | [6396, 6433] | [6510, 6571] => 1.56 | 35.7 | 47.8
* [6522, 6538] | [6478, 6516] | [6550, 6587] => 3.29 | 34.5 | 59.3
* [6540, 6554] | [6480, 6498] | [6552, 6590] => 2.64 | 33.2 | 58.5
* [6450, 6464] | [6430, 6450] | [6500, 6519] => -0.32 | 34.4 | 35.3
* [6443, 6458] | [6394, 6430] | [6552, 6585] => 2.26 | 35.7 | 60.4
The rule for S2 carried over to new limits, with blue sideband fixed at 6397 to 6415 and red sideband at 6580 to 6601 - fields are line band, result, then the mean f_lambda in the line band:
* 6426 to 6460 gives 2.4 angstrom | 35.2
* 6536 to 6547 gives 1.1 angstrom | 37.6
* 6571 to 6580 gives 1.6 angstrom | 35.5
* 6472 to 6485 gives 1.0 angstrom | 36.3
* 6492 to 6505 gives 2.3 angstrom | 33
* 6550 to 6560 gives -1.6 angstrom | 49.1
